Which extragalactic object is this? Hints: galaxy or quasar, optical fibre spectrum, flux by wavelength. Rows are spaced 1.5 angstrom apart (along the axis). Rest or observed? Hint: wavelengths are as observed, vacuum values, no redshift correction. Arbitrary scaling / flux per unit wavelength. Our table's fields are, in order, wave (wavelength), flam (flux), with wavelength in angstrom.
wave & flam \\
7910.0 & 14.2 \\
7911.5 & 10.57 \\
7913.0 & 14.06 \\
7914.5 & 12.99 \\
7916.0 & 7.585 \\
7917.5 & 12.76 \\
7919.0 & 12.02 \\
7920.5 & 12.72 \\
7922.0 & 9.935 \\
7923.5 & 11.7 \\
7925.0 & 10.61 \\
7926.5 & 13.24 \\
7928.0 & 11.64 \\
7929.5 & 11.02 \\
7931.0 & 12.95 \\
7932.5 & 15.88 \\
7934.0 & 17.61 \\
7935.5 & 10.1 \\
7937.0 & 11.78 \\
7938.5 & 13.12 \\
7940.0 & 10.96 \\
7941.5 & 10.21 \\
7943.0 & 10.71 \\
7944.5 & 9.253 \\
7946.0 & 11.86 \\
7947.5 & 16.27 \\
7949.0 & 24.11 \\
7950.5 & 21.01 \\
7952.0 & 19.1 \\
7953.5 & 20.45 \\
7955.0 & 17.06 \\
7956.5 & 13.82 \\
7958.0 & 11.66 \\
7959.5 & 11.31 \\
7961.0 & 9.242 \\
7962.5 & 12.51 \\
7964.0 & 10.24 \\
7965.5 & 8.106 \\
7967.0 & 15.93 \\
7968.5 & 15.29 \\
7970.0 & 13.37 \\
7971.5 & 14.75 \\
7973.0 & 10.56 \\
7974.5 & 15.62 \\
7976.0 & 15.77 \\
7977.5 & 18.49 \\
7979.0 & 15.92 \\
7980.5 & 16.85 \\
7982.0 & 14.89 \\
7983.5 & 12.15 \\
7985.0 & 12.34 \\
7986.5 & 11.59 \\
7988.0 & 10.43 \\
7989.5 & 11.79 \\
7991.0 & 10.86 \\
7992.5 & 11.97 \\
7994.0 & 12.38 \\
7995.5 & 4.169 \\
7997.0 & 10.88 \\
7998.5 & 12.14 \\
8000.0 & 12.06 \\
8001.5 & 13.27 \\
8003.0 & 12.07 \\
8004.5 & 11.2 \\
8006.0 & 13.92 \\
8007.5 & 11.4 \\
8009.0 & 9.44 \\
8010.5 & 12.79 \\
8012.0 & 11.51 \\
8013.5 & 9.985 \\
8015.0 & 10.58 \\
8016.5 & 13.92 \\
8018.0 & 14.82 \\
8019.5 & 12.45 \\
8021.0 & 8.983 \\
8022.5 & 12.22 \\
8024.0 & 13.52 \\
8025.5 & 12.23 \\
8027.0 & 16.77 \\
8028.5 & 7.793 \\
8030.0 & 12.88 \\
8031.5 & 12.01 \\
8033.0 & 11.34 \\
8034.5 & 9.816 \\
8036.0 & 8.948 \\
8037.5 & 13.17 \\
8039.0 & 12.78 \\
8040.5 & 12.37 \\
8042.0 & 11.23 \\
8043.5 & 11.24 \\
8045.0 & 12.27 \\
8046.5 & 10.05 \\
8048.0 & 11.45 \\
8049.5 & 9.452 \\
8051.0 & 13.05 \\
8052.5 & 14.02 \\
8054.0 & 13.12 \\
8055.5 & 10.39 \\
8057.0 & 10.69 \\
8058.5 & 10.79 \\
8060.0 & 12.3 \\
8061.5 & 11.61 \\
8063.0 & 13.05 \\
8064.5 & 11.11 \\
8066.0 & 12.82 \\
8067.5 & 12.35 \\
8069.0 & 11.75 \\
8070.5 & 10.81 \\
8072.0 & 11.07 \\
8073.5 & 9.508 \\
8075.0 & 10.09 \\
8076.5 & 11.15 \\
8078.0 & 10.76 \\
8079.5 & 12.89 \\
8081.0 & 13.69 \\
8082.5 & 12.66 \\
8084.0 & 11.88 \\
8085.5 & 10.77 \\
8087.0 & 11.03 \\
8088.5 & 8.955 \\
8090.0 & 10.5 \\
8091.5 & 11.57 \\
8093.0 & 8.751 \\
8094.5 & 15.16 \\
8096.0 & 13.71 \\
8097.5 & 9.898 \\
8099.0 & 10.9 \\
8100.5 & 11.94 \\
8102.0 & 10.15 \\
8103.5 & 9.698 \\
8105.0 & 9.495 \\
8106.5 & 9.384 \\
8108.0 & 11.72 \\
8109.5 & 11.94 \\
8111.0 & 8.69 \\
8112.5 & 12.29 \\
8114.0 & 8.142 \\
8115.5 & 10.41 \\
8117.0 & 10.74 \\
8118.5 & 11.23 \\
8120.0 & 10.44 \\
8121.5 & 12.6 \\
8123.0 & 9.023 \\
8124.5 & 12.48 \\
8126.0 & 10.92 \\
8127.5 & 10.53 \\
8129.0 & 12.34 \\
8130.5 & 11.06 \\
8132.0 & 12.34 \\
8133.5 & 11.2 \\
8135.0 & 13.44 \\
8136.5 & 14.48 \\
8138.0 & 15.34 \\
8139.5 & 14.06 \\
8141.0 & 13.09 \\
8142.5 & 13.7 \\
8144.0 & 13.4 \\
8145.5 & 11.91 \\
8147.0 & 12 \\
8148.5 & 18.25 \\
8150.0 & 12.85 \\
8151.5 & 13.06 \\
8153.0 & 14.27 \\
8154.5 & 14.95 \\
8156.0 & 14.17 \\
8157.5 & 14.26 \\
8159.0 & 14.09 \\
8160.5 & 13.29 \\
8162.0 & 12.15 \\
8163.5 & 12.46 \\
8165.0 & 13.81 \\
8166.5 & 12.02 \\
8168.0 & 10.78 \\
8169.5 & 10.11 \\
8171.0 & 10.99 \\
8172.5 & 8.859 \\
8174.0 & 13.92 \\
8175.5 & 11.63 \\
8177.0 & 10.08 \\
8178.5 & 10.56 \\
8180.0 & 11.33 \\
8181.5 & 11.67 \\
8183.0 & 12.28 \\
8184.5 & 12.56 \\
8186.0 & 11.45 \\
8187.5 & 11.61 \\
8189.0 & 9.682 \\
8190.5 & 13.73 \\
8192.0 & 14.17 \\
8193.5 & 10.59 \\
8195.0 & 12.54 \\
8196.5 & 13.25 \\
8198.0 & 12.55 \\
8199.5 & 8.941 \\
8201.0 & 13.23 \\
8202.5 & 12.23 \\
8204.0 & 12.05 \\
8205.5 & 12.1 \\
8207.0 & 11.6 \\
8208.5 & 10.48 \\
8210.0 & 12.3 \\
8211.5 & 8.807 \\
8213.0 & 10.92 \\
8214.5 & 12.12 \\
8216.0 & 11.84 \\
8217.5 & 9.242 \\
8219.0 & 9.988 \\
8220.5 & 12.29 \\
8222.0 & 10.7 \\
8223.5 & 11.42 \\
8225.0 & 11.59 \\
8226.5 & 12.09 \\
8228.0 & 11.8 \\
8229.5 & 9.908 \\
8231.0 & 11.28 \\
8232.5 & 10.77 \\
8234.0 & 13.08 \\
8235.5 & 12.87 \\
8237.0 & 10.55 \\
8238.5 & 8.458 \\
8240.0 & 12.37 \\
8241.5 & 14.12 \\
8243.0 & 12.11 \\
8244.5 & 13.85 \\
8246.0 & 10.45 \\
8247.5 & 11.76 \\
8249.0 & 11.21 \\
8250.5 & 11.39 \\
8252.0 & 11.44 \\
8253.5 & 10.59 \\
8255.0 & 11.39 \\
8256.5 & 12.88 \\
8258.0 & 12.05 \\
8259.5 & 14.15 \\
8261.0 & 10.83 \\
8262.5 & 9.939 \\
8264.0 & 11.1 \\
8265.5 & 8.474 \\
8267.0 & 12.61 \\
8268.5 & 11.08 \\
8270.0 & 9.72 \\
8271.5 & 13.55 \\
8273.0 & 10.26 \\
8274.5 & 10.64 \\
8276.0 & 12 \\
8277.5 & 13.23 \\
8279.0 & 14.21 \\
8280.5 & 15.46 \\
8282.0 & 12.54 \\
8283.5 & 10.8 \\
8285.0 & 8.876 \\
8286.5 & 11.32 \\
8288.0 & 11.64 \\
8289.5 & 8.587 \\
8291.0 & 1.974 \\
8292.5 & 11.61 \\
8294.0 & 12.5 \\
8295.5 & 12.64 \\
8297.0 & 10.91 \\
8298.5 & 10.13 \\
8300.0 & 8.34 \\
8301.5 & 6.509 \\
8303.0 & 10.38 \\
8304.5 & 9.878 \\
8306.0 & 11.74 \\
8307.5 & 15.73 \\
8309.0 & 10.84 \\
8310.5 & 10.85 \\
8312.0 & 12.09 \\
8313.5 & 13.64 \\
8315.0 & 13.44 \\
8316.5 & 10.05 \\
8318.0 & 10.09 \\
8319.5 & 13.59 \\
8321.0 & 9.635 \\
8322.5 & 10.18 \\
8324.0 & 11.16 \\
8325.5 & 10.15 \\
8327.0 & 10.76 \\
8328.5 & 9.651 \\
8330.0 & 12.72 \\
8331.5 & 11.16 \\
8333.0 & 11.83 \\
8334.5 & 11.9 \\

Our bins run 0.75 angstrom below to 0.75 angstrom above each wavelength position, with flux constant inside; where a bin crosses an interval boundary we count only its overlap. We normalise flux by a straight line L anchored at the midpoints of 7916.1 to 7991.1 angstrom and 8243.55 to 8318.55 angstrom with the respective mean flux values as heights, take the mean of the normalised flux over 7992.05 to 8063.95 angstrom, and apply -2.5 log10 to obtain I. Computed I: 0.11 mag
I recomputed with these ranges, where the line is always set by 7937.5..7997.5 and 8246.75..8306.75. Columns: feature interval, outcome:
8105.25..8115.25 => 0.19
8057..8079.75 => 0.11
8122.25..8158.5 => -0.09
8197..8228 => 0.02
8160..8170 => -0.02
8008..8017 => 0.16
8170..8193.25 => 0.01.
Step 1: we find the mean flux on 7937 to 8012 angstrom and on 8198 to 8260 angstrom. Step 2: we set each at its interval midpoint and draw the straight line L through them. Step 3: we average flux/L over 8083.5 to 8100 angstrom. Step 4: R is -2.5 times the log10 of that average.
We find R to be 0.11 mag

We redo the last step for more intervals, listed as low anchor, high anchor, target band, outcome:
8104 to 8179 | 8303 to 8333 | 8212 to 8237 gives 0.04 mag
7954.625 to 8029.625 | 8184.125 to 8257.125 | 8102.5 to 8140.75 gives 0.05 mag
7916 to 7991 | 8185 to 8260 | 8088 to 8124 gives 0.16 mag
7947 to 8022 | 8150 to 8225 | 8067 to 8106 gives 0.13 mag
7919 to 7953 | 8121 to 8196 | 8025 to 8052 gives 0.12 mag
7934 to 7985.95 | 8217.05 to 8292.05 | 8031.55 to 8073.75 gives 0.14 mag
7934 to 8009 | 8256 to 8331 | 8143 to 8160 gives -0.16 mag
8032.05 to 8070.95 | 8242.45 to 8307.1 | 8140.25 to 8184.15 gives -0.11 mag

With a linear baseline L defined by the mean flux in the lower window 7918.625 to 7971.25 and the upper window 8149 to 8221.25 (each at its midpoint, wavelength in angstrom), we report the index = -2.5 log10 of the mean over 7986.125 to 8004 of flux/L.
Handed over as 0.17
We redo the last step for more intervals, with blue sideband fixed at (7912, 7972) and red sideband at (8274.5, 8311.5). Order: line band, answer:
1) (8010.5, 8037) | 0.08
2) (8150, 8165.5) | -0.15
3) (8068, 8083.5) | 0.08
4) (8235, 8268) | -0.03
